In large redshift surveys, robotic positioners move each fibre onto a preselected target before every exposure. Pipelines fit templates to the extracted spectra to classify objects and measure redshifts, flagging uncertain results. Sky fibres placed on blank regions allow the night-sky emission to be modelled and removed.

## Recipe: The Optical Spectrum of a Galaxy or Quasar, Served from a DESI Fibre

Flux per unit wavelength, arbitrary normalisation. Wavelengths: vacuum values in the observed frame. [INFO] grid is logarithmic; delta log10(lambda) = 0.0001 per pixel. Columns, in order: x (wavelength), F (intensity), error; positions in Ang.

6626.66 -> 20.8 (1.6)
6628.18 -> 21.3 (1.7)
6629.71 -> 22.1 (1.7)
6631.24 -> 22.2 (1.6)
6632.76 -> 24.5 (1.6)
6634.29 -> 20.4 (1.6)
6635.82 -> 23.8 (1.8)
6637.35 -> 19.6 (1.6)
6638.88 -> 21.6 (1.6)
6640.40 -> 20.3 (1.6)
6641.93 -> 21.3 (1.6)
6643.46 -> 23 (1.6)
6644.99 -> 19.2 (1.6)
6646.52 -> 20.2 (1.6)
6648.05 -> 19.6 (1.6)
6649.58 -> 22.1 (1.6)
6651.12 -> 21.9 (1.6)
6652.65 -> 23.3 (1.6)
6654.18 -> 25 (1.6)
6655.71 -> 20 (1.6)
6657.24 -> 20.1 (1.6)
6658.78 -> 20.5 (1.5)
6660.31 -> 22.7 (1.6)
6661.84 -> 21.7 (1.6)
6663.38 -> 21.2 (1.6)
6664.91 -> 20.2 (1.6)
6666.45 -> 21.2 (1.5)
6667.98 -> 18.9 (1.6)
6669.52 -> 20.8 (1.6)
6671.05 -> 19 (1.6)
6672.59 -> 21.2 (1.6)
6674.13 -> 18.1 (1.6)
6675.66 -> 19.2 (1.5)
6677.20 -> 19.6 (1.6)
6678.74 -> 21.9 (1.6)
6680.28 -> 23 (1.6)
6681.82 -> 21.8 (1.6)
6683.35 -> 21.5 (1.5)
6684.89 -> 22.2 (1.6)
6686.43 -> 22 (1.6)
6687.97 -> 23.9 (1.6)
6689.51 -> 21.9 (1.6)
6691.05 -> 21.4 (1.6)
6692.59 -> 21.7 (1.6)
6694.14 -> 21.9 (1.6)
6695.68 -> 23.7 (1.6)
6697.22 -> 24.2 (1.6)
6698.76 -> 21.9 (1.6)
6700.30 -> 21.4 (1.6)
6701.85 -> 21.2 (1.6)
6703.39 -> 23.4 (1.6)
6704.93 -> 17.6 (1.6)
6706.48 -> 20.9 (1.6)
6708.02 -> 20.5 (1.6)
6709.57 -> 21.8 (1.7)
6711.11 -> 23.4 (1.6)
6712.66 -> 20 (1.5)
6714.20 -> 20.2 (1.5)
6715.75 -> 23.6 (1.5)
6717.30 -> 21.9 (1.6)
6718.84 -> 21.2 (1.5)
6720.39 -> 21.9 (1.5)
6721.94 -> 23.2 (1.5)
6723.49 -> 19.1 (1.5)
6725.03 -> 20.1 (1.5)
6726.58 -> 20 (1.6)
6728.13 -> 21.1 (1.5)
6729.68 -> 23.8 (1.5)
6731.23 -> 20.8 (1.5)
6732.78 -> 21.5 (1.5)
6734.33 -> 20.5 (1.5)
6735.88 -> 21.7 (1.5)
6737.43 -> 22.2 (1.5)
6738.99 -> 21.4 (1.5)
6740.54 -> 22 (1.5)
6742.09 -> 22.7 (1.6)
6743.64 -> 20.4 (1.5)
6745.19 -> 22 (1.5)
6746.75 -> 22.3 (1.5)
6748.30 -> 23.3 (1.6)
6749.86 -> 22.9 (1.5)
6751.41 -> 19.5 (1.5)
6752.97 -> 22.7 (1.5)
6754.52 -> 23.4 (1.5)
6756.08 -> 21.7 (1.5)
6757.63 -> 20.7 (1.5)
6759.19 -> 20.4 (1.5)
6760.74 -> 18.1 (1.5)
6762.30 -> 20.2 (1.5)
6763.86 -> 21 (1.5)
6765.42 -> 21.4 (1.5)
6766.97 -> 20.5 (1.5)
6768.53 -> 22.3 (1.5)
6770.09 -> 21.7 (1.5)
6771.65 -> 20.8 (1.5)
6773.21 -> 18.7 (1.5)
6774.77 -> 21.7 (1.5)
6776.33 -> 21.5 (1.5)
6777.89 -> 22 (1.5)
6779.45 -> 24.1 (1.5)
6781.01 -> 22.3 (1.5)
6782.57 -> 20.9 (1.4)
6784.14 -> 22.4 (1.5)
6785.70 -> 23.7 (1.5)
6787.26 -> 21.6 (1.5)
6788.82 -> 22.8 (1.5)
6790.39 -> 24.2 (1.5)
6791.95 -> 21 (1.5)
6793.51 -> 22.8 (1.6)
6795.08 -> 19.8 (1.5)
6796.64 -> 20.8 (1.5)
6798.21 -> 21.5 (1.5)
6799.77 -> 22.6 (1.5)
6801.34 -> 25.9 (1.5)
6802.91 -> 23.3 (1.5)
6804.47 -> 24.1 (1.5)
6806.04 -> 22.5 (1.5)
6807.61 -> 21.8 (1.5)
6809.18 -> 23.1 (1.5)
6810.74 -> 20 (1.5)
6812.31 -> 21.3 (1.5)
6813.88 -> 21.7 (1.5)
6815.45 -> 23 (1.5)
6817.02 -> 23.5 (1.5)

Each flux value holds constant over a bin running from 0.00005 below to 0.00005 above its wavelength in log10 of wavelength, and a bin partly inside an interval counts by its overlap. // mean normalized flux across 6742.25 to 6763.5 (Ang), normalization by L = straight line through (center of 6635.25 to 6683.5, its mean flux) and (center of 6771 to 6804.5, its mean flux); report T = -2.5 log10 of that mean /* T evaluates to 0.02 mag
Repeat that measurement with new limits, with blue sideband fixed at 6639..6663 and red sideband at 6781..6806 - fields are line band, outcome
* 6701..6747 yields 0.028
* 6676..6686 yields 0.003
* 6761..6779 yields 0.064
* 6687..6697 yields -0.039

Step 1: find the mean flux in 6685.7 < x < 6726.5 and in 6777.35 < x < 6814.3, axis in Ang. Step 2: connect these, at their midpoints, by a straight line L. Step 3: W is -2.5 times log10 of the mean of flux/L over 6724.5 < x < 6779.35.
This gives 0.03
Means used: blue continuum 21.7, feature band 21.4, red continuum 22.4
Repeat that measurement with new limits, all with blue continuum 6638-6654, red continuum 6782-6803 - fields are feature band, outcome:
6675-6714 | 0.00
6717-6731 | 0.03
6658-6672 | 0.04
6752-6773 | 0.05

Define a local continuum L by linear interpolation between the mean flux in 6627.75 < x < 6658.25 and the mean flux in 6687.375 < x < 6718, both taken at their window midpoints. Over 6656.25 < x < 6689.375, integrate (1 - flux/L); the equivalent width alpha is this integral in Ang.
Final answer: 1.1 Ang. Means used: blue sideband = 21.6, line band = 21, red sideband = 21.8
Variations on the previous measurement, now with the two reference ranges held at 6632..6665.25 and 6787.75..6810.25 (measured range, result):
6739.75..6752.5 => 0.2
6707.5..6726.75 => 0.5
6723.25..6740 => 0.7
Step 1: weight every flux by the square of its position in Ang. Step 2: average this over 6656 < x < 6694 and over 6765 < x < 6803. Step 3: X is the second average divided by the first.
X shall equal 1.08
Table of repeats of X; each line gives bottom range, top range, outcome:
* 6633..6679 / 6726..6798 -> 1.06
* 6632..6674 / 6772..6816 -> 1.09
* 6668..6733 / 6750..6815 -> 1.04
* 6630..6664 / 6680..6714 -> 1.03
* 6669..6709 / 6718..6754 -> 1.02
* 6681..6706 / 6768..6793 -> 1.03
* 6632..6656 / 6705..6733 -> 1.01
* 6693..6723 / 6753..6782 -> 1.00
